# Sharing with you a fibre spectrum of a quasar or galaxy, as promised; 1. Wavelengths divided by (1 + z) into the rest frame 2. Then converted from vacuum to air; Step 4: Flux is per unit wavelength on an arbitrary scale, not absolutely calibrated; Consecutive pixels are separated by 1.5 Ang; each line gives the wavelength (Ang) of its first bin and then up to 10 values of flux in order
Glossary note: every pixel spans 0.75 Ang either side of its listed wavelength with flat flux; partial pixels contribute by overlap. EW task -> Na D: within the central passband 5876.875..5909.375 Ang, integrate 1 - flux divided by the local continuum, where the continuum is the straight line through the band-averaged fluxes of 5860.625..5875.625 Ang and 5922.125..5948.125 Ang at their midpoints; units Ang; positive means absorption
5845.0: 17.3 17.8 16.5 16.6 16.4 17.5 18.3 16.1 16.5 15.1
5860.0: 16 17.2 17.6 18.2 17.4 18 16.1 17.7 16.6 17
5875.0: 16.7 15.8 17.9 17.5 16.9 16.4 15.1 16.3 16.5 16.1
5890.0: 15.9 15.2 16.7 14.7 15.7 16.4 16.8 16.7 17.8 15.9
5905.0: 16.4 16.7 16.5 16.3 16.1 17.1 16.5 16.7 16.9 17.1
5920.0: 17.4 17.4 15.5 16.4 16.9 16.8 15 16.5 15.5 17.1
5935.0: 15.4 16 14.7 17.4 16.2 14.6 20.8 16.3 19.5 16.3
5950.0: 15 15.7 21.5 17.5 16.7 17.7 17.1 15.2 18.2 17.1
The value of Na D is 1.13 Ang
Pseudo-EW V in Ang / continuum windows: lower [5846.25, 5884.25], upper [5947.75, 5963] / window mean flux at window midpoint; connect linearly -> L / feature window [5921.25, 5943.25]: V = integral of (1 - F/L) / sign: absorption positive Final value 1.3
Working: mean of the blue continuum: 16.9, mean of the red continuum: 17.1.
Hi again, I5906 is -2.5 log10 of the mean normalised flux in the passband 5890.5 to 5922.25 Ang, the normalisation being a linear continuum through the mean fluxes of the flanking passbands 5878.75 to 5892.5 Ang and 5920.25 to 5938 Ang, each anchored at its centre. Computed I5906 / -0.02 mag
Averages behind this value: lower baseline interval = 16.2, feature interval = 16.5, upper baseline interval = 16.2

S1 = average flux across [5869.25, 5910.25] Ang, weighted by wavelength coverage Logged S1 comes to 16.4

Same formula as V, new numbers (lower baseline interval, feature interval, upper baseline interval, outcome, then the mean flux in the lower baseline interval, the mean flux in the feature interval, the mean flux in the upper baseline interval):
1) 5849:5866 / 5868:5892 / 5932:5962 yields 0.5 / 16.9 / 16.5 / 16.9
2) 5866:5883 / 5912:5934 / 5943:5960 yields 1.0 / 17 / 16.6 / 17.6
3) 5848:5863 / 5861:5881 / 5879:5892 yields -0.9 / 16.7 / 17.2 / 16.2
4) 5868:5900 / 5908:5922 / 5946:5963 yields 0.0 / 16.4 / 16.8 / 17.3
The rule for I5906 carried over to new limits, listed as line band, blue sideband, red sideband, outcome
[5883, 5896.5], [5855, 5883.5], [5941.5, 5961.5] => 0.076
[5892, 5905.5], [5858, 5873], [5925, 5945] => 0.026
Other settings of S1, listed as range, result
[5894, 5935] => 16.5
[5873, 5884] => 16.8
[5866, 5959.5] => 16.6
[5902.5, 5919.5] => 16.6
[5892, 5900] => 16.1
